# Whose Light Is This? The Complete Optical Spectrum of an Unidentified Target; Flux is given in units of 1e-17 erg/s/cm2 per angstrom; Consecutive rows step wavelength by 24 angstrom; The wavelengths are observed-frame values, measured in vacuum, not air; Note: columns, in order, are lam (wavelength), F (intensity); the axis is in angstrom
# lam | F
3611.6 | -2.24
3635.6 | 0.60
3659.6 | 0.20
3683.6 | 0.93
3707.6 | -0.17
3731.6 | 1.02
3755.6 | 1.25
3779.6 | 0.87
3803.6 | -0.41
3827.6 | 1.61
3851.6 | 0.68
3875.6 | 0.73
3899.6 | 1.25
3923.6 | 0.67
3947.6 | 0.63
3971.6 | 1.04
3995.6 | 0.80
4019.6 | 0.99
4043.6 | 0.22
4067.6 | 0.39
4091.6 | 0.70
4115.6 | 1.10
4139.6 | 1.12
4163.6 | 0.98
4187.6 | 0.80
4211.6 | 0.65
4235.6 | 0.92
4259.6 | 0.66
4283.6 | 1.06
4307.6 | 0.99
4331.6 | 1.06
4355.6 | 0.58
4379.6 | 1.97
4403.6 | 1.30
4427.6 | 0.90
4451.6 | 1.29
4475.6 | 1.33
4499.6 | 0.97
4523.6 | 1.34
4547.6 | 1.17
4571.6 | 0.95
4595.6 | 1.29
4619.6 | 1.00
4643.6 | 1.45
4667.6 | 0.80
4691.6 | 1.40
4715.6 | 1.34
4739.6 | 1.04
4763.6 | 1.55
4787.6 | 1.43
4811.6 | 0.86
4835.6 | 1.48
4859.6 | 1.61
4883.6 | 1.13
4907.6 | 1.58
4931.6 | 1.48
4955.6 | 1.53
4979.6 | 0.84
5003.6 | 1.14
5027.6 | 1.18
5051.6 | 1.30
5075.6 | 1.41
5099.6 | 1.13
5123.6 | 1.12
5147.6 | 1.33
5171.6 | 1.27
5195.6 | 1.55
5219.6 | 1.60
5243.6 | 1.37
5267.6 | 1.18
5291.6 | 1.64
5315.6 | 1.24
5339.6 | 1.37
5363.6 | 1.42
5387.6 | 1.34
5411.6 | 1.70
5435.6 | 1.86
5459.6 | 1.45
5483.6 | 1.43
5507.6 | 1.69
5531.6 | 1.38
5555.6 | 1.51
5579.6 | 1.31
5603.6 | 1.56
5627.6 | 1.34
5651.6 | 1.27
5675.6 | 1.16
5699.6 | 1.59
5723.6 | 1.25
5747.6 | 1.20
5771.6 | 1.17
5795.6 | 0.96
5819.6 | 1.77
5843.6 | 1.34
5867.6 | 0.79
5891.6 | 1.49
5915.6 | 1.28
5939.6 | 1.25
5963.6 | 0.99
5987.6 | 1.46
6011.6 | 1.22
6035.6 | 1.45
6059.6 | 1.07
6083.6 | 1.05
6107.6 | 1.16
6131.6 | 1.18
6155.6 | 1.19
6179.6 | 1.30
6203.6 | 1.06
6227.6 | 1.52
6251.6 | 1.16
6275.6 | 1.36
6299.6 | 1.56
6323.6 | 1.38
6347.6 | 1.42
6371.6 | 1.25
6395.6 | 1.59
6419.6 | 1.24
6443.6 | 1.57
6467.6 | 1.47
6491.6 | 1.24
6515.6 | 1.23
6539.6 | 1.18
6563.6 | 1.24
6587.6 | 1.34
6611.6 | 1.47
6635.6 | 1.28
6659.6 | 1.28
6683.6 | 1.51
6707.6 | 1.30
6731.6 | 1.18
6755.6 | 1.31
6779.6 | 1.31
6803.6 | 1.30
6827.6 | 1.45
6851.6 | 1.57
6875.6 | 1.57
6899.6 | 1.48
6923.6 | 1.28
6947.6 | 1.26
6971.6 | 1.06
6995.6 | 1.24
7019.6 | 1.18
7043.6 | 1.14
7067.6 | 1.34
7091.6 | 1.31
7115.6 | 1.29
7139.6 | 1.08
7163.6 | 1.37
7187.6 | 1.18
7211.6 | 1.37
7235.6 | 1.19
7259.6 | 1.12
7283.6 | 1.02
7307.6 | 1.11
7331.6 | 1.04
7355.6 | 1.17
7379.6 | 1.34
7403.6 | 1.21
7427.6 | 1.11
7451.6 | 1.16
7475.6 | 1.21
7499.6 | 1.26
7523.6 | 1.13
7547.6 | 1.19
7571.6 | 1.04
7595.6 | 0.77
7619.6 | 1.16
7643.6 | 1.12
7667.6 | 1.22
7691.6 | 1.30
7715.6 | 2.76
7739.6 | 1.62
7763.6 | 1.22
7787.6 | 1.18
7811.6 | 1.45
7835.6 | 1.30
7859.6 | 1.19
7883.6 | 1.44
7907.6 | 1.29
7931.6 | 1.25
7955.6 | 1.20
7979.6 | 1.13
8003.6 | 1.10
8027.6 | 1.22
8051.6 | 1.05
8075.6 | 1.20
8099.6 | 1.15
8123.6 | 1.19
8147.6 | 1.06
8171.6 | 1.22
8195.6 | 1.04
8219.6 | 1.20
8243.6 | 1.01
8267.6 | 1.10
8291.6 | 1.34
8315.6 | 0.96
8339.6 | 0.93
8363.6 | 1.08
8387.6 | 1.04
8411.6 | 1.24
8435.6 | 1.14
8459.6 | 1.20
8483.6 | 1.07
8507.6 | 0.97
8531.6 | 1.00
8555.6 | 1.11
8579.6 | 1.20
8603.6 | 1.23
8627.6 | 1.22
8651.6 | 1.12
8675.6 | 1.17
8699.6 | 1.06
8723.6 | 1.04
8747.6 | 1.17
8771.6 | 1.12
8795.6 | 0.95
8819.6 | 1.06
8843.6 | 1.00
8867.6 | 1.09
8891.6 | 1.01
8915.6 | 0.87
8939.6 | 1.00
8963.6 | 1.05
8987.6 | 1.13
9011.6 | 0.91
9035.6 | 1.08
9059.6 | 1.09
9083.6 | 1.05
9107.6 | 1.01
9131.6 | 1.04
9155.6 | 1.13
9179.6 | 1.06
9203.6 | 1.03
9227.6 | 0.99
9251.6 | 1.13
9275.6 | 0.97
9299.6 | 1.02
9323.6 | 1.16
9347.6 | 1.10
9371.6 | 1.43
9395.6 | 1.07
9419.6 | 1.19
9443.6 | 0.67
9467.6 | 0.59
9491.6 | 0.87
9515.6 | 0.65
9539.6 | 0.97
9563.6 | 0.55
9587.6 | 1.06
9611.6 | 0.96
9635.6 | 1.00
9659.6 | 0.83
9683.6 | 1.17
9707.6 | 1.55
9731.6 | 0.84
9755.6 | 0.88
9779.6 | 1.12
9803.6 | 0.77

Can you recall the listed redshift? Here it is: 0.174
